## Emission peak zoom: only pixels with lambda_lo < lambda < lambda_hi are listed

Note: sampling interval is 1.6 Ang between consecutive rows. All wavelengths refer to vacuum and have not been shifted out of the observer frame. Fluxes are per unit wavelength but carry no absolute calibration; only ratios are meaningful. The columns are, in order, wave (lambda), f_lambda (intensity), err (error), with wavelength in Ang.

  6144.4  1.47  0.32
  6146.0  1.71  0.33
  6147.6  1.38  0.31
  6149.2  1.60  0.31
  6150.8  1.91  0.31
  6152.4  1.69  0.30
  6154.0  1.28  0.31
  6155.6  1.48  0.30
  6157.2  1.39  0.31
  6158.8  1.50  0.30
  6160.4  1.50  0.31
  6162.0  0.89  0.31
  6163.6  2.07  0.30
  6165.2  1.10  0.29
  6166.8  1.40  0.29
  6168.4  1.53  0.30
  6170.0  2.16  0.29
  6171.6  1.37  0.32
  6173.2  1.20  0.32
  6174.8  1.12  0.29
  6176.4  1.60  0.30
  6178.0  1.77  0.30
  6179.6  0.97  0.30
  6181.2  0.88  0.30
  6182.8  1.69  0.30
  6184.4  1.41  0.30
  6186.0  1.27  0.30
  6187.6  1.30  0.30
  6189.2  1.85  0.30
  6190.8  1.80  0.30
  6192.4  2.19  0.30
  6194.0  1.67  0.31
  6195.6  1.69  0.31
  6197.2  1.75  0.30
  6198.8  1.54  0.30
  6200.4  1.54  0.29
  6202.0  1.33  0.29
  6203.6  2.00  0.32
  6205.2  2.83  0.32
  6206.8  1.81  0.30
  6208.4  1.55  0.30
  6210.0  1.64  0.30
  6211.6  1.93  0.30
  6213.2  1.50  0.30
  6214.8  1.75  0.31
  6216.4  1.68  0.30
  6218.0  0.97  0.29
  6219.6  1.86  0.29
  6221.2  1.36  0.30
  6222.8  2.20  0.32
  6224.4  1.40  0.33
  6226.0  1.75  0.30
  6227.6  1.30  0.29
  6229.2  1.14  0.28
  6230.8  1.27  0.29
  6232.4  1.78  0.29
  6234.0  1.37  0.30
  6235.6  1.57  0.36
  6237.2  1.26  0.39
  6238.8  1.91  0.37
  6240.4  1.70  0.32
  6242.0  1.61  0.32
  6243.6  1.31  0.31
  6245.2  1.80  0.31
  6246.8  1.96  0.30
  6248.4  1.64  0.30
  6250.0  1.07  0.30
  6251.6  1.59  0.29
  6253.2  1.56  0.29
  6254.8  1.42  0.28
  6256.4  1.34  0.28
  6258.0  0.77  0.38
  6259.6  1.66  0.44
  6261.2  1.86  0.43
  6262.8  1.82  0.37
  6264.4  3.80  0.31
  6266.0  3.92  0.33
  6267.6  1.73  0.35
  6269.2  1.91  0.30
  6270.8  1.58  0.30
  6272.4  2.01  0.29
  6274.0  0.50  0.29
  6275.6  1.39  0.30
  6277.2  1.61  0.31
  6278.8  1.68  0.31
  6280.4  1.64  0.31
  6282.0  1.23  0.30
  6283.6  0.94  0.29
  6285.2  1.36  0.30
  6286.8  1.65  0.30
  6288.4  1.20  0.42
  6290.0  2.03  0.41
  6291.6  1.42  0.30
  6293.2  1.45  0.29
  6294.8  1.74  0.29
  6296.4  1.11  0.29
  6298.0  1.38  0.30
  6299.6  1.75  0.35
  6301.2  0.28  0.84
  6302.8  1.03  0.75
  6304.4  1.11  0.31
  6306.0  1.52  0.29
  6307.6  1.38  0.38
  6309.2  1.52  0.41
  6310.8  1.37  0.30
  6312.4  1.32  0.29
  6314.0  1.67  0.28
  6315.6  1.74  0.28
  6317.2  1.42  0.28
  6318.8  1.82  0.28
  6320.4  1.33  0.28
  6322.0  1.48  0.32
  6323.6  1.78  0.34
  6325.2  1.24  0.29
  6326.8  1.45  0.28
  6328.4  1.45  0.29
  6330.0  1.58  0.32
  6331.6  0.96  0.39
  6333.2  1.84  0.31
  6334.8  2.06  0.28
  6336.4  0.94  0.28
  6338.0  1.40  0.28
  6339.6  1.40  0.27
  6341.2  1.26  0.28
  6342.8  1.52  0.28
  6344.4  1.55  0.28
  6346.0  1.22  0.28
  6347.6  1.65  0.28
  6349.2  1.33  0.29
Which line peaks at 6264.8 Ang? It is [O III]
